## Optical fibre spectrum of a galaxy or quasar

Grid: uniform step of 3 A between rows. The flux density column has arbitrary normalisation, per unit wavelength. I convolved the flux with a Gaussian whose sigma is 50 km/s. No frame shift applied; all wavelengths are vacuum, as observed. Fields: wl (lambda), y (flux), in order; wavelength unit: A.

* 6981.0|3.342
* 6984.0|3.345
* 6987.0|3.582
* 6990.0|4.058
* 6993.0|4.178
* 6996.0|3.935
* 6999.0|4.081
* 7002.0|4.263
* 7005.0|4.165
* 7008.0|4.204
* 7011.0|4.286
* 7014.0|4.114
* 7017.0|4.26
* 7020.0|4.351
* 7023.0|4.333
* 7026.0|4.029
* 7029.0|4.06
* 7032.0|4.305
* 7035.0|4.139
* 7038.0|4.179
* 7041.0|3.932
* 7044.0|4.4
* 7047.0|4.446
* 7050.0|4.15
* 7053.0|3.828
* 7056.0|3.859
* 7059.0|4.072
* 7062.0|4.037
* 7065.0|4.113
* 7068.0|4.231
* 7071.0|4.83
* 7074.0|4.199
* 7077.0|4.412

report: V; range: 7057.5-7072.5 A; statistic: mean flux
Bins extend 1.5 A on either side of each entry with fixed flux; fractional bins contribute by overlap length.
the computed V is 4.26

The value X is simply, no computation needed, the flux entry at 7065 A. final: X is 4.113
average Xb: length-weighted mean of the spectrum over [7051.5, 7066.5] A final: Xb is 3.98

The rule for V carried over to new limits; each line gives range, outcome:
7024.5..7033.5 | 4.13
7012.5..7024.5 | 4.26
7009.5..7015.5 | 4.2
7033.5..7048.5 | 4.22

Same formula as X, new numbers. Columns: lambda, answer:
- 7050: 4.15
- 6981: 3.342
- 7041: 3.932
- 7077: 4.412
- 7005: 4.165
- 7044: 4.4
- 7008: 4.204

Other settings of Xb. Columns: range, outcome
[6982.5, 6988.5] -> 3.46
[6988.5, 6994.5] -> 4.12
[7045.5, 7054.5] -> 4.14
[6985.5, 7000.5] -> 3.97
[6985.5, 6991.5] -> 3.82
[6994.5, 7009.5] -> 4.13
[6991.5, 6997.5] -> 4.06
